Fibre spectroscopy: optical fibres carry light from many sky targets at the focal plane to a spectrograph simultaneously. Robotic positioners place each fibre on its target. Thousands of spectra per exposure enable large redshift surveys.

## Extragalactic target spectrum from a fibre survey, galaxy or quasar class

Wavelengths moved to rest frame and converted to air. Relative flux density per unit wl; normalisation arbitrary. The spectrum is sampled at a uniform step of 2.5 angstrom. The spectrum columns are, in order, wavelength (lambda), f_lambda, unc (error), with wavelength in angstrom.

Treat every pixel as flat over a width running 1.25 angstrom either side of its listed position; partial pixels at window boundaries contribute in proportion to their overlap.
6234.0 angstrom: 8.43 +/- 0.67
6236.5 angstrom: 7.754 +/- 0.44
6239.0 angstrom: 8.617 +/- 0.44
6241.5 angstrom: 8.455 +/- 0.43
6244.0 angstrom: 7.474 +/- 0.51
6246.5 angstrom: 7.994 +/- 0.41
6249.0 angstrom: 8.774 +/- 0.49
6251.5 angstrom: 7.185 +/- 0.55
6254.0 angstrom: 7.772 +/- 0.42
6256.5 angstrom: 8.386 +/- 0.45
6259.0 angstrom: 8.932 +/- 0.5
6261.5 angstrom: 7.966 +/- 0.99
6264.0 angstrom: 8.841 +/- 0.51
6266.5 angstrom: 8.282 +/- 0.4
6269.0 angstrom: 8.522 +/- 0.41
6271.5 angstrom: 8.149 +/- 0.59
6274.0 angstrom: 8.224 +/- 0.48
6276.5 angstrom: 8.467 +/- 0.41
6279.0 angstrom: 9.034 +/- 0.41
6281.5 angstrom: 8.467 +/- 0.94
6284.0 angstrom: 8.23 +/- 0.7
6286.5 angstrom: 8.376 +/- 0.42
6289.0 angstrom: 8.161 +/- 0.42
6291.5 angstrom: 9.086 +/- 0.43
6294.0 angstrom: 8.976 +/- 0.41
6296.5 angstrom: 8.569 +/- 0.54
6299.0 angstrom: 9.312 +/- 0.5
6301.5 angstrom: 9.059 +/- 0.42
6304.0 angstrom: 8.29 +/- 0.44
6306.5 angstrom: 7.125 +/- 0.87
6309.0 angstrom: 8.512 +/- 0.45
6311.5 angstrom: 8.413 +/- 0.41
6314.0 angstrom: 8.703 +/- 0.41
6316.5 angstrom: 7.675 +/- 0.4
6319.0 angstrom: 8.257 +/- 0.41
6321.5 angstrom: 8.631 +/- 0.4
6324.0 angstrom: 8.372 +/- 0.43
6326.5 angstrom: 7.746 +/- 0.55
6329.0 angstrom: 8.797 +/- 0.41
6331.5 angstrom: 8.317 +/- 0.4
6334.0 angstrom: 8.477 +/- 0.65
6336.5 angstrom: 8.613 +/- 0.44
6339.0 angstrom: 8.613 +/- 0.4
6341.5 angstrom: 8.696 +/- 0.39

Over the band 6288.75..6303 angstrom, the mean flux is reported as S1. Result 8.9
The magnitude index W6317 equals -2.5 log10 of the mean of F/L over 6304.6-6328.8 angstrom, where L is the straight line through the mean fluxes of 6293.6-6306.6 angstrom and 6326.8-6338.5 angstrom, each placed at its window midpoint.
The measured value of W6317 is 0.05 mag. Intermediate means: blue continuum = 8.65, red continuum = 8.49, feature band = 8.19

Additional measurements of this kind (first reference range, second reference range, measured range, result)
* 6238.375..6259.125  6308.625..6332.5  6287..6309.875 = -0.04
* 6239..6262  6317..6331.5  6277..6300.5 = -0.06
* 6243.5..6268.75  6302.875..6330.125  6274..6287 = -0.04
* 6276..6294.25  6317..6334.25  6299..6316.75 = 0.01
